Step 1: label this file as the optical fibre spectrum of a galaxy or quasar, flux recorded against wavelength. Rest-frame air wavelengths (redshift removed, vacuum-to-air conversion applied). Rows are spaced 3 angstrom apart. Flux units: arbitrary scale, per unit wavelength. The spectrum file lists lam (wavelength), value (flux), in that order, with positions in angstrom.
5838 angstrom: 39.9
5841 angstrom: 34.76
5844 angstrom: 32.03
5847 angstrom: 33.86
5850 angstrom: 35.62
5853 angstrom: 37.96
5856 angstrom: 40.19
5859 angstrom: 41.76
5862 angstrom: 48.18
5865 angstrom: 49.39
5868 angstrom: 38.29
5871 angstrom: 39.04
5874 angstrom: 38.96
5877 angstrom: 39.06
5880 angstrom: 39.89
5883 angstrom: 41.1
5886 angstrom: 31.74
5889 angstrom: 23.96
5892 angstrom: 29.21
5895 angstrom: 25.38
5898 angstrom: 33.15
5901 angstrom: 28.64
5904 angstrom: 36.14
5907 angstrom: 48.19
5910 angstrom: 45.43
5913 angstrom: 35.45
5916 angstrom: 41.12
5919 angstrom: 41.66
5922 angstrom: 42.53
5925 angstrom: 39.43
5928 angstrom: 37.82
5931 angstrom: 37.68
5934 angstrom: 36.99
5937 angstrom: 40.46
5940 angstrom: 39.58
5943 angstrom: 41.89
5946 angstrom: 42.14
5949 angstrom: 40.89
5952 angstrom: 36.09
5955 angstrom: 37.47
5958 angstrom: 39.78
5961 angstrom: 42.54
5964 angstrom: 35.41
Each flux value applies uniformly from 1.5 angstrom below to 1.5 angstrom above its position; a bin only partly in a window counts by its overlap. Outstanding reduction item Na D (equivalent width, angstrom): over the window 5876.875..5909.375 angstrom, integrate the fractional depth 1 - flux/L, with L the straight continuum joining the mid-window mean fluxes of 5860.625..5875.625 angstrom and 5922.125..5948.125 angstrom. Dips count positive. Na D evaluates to 5.7 angstrom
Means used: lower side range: 42.7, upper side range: 39.7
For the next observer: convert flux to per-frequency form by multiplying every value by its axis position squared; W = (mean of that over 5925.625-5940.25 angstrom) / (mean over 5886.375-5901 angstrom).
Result 1.38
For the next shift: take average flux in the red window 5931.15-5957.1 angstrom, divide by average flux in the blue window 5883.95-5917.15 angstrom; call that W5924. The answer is 1.1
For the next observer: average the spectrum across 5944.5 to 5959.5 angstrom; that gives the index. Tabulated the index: 39.3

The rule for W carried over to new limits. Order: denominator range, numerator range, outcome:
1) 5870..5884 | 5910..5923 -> 1.04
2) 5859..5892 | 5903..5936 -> 1.06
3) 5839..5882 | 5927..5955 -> 1.03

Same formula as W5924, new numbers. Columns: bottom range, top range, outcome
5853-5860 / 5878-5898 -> 0.80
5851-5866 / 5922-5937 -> 0.90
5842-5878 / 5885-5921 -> 0.89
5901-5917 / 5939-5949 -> 1.03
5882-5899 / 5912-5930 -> 1.31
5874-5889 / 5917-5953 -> 1.09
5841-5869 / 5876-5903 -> 0.82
